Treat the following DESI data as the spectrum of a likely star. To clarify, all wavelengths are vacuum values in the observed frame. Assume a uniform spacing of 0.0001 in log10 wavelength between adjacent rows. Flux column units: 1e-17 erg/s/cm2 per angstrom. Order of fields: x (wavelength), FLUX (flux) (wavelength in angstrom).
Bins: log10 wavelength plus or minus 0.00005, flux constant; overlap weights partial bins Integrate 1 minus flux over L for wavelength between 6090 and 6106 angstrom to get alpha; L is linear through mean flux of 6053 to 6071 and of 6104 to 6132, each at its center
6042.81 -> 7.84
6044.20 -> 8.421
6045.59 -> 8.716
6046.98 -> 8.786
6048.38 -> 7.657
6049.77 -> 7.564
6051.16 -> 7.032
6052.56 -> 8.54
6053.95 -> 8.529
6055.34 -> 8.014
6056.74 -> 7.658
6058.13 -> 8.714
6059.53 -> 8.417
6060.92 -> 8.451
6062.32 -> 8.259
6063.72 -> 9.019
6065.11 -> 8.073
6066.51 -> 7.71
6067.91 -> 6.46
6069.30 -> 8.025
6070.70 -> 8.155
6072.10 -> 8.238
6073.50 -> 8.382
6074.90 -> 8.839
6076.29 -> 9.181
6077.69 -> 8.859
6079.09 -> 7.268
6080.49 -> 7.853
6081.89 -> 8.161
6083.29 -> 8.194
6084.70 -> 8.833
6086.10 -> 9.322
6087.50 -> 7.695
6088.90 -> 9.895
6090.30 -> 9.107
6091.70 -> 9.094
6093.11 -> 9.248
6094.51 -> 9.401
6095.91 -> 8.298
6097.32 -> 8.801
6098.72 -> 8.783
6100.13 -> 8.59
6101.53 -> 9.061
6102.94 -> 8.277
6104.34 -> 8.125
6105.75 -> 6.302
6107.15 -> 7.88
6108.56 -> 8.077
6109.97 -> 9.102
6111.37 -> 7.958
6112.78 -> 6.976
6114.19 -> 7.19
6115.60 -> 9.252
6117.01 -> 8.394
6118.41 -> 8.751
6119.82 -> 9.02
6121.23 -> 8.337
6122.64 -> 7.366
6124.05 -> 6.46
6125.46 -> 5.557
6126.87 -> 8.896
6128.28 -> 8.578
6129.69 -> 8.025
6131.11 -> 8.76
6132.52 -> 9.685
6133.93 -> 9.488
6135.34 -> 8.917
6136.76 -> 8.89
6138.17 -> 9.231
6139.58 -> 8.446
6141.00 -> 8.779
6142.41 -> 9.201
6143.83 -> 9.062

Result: -1.2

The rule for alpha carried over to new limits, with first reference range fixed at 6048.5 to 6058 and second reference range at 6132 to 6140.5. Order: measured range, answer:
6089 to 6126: 1.8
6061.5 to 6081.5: 0.0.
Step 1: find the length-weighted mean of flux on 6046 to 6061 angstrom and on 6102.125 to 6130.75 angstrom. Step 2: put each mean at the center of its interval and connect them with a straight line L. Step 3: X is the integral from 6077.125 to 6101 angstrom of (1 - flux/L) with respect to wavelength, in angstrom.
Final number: -1.9 angstrom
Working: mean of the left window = 8.12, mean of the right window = 7.94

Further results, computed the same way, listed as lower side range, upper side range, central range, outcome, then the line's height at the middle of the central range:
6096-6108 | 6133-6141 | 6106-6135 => 1.6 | 8.63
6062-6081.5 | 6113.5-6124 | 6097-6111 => -0.1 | 8.2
